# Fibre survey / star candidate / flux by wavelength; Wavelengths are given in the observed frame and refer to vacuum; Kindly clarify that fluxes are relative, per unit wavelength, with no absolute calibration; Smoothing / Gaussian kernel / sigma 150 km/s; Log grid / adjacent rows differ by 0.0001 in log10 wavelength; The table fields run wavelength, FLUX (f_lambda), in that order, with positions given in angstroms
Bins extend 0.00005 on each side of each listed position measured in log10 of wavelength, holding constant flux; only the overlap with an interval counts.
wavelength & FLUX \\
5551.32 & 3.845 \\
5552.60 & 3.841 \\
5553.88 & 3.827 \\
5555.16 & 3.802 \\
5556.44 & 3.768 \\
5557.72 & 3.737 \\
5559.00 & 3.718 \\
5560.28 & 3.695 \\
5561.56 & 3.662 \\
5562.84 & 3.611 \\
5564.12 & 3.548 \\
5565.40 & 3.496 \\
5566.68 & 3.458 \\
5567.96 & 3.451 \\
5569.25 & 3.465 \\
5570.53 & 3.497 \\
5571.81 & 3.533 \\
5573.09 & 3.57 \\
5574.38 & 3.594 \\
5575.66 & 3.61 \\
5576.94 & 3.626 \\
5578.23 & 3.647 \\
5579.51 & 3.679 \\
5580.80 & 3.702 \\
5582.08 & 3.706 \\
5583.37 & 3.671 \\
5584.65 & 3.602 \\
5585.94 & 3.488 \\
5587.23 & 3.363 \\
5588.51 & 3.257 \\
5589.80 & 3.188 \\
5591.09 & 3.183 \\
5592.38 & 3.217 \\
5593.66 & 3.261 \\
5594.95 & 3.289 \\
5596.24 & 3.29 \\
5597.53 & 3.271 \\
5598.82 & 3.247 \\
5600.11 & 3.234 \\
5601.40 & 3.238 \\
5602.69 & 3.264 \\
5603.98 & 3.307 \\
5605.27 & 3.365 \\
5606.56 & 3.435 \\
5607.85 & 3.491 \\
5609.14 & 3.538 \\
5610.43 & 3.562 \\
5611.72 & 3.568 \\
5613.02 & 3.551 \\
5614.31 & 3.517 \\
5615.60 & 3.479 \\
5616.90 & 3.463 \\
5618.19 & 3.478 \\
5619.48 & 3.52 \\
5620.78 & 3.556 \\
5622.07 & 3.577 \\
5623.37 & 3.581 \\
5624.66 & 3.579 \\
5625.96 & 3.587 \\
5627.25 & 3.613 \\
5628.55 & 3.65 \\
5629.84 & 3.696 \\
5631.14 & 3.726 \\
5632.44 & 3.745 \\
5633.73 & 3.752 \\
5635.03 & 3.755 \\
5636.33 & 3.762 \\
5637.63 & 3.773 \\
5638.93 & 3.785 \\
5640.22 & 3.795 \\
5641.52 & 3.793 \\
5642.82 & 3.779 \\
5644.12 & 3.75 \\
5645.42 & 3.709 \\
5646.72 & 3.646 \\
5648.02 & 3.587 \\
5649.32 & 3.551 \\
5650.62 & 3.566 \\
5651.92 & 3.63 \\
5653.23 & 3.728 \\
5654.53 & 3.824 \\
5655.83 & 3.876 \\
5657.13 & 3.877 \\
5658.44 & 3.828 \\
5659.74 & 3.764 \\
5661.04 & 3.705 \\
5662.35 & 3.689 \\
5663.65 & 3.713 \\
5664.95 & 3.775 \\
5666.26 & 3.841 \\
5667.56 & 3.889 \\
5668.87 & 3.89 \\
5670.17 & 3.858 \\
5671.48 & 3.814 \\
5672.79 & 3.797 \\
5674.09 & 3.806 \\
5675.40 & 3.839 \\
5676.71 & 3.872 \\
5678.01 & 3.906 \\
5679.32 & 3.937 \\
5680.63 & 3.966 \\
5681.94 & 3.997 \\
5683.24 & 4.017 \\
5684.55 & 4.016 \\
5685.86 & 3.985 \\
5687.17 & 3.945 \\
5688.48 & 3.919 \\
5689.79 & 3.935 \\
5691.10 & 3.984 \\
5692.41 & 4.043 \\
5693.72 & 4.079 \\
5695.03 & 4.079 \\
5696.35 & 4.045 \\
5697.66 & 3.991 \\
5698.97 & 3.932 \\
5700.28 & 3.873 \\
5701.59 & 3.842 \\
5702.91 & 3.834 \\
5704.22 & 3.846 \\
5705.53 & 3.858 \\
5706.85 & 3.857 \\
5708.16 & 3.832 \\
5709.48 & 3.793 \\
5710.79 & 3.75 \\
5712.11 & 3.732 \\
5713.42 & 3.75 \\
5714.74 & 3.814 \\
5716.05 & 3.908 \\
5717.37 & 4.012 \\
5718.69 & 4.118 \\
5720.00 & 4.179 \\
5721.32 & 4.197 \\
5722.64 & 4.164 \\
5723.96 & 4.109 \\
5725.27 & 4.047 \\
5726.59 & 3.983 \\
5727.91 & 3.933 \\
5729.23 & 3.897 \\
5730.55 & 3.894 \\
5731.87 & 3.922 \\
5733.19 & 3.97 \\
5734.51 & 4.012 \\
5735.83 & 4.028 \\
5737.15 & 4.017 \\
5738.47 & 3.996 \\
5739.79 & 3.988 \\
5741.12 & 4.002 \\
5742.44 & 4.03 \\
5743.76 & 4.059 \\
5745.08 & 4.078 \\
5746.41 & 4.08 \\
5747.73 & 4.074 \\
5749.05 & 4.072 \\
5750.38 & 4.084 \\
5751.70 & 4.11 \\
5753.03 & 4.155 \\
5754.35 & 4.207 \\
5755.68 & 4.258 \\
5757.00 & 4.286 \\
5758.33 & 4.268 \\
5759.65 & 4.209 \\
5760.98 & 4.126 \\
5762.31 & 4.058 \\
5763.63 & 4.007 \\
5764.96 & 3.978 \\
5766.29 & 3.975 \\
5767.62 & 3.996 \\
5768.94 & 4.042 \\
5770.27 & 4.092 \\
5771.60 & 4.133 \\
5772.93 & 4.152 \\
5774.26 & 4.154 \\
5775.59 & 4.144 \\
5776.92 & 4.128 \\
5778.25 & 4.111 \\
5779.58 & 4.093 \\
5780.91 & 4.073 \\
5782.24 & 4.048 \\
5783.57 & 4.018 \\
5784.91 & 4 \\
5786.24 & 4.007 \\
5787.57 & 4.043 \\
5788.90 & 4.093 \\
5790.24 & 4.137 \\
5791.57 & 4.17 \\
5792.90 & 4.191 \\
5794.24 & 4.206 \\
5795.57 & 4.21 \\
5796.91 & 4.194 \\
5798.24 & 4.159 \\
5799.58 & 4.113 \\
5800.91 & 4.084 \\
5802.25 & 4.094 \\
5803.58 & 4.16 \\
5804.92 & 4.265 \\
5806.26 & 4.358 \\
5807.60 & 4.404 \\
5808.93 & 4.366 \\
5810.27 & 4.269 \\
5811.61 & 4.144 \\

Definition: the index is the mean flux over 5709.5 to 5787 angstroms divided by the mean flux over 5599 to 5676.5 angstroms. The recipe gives 1.11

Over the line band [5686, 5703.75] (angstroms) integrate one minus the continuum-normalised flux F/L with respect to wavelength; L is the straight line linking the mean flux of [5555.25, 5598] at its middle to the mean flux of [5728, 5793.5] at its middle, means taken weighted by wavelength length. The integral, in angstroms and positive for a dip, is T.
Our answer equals -0.4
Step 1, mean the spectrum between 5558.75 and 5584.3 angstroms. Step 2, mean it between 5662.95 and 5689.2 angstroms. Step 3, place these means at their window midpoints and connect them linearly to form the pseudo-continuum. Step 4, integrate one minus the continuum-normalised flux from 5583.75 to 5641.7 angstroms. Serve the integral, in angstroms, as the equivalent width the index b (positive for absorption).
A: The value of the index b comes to 3.4 angstroms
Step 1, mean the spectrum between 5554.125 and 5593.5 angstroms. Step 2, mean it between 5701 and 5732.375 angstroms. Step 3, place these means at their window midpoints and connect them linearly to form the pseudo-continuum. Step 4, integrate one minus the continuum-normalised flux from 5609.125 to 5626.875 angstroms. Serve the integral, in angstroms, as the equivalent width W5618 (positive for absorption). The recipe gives 0.61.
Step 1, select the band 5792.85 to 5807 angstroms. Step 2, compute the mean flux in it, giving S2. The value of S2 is 4.18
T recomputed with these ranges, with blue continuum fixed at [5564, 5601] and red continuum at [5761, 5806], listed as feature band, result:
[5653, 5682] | -0.8 angstroms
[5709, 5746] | -0.5 angstroms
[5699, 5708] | 0.0 angstroms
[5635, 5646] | -0.4 angstroms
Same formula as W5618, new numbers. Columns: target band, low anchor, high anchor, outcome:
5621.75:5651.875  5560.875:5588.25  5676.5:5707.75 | 0.7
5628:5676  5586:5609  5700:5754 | -2.3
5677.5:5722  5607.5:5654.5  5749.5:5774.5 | -0.6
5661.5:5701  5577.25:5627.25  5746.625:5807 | -1.7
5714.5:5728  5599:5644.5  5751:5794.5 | -0.4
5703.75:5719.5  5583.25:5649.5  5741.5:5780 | 0.2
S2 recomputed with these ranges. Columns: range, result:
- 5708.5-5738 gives 3.96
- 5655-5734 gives 3.91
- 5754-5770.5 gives 4.11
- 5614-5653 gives 3.65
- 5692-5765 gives 4.01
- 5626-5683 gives 3.77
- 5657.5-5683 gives 3.84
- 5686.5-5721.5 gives 3.93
